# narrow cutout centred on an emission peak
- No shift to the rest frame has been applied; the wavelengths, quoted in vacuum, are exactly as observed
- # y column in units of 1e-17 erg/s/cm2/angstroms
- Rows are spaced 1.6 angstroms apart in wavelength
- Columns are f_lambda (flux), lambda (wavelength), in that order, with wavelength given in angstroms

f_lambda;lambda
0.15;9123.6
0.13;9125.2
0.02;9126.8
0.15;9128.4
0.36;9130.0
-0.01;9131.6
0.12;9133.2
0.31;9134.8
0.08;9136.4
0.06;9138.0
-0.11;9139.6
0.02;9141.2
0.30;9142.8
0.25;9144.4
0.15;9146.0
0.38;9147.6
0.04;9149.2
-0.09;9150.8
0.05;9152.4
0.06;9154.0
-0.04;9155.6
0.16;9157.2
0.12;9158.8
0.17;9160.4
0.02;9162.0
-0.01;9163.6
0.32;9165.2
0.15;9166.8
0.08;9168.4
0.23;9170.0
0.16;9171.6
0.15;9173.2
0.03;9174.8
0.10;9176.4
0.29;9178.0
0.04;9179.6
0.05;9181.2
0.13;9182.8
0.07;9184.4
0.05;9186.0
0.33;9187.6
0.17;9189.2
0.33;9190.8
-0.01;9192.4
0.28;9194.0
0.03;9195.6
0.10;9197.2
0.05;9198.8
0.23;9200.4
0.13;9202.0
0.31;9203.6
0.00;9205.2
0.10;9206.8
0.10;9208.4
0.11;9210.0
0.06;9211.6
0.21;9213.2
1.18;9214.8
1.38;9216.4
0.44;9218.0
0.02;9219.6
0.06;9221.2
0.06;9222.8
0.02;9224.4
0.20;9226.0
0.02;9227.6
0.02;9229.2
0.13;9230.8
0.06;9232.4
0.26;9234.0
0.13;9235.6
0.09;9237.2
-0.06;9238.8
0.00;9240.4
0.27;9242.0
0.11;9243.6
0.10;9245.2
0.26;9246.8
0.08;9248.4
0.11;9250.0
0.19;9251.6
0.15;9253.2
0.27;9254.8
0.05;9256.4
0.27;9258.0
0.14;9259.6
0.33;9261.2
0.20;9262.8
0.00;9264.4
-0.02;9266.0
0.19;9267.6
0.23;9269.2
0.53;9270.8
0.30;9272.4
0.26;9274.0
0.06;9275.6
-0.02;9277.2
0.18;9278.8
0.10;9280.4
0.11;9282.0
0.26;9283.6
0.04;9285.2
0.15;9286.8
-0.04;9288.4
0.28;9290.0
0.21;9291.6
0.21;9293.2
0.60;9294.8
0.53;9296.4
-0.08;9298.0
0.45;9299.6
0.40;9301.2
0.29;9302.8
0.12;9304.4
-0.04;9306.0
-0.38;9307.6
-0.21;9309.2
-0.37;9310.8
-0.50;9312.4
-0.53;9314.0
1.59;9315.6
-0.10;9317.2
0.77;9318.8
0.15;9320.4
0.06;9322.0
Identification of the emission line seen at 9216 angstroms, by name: Hbeta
